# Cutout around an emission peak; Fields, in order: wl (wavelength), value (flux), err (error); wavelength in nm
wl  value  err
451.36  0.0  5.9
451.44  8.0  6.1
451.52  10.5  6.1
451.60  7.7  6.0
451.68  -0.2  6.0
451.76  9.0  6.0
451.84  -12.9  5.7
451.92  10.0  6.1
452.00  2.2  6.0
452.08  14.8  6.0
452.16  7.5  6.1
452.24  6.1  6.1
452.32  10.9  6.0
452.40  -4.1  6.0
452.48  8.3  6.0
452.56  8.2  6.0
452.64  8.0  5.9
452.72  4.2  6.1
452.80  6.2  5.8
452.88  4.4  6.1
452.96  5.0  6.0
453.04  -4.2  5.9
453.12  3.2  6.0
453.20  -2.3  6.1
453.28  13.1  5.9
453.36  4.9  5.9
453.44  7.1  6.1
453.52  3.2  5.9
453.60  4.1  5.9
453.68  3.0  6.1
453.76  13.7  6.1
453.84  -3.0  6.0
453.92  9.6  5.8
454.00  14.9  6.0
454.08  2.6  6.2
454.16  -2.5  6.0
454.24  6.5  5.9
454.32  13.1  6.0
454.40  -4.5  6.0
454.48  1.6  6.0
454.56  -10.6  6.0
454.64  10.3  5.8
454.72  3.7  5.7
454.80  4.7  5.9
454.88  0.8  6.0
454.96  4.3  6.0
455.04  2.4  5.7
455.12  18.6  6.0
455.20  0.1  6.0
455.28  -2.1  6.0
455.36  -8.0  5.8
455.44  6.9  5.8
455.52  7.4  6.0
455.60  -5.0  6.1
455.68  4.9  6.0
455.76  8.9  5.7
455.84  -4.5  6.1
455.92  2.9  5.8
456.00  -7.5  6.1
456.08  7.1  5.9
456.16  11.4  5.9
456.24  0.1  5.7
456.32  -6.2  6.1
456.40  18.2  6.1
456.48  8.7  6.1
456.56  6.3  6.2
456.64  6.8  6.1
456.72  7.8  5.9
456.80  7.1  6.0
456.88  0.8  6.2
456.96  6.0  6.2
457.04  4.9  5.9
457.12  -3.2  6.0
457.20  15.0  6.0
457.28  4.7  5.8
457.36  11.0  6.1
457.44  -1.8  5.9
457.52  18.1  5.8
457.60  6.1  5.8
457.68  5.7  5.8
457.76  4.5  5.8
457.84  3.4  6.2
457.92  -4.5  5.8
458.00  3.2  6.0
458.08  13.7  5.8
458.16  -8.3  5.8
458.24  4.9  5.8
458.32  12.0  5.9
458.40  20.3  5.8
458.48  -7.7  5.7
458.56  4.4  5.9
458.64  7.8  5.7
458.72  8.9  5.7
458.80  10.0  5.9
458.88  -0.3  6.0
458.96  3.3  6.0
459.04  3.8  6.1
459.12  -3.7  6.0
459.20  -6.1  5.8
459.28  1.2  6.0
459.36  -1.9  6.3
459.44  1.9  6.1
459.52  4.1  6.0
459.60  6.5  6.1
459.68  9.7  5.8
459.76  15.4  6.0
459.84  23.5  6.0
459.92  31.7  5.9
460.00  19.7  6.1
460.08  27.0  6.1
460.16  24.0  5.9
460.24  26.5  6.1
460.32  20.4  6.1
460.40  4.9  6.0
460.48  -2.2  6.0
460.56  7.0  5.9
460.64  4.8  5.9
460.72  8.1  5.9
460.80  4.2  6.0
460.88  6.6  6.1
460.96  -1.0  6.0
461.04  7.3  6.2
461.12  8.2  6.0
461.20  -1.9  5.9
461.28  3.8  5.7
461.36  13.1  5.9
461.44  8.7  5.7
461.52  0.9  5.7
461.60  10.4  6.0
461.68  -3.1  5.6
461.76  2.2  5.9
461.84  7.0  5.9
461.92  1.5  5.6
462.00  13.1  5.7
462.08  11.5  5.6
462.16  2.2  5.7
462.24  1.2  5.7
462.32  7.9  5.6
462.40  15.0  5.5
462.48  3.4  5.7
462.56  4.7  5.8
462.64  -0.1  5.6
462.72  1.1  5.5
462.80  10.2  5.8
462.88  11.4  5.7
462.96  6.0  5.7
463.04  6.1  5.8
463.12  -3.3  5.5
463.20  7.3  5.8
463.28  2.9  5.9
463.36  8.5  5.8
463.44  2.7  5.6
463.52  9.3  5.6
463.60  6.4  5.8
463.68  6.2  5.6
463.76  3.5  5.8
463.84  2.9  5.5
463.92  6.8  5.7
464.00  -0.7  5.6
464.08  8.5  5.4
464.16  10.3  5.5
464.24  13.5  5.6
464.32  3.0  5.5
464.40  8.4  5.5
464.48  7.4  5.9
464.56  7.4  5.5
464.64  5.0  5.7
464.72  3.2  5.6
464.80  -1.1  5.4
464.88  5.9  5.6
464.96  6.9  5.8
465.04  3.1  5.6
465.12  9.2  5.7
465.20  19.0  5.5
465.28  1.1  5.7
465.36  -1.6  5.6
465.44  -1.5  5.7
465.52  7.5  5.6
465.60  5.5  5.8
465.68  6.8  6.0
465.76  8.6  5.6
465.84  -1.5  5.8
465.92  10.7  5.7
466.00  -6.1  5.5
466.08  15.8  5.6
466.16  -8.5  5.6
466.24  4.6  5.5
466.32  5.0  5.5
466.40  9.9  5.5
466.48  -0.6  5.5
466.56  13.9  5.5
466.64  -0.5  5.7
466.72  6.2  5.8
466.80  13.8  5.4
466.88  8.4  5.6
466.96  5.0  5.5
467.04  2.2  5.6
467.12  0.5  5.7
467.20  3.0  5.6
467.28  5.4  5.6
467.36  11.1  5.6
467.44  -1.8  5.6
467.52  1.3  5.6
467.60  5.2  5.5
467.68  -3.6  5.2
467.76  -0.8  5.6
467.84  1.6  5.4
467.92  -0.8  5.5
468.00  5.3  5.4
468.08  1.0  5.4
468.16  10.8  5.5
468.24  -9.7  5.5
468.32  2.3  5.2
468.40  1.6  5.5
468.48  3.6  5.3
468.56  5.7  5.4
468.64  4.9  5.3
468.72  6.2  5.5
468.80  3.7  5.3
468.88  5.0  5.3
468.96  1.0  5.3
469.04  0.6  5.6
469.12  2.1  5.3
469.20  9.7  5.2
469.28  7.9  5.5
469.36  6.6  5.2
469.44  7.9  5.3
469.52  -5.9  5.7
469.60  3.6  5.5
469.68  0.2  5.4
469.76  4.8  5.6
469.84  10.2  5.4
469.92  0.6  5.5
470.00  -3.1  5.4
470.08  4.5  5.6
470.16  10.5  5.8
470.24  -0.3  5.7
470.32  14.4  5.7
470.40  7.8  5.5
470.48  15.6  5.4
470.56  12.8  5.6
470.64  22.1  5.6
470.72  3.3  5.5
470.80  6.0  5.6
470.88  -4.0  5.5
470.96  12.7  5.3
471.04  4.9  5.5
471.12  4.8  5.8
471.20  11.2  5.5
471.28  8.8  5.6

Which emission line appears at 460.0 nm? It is [O II] 3727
